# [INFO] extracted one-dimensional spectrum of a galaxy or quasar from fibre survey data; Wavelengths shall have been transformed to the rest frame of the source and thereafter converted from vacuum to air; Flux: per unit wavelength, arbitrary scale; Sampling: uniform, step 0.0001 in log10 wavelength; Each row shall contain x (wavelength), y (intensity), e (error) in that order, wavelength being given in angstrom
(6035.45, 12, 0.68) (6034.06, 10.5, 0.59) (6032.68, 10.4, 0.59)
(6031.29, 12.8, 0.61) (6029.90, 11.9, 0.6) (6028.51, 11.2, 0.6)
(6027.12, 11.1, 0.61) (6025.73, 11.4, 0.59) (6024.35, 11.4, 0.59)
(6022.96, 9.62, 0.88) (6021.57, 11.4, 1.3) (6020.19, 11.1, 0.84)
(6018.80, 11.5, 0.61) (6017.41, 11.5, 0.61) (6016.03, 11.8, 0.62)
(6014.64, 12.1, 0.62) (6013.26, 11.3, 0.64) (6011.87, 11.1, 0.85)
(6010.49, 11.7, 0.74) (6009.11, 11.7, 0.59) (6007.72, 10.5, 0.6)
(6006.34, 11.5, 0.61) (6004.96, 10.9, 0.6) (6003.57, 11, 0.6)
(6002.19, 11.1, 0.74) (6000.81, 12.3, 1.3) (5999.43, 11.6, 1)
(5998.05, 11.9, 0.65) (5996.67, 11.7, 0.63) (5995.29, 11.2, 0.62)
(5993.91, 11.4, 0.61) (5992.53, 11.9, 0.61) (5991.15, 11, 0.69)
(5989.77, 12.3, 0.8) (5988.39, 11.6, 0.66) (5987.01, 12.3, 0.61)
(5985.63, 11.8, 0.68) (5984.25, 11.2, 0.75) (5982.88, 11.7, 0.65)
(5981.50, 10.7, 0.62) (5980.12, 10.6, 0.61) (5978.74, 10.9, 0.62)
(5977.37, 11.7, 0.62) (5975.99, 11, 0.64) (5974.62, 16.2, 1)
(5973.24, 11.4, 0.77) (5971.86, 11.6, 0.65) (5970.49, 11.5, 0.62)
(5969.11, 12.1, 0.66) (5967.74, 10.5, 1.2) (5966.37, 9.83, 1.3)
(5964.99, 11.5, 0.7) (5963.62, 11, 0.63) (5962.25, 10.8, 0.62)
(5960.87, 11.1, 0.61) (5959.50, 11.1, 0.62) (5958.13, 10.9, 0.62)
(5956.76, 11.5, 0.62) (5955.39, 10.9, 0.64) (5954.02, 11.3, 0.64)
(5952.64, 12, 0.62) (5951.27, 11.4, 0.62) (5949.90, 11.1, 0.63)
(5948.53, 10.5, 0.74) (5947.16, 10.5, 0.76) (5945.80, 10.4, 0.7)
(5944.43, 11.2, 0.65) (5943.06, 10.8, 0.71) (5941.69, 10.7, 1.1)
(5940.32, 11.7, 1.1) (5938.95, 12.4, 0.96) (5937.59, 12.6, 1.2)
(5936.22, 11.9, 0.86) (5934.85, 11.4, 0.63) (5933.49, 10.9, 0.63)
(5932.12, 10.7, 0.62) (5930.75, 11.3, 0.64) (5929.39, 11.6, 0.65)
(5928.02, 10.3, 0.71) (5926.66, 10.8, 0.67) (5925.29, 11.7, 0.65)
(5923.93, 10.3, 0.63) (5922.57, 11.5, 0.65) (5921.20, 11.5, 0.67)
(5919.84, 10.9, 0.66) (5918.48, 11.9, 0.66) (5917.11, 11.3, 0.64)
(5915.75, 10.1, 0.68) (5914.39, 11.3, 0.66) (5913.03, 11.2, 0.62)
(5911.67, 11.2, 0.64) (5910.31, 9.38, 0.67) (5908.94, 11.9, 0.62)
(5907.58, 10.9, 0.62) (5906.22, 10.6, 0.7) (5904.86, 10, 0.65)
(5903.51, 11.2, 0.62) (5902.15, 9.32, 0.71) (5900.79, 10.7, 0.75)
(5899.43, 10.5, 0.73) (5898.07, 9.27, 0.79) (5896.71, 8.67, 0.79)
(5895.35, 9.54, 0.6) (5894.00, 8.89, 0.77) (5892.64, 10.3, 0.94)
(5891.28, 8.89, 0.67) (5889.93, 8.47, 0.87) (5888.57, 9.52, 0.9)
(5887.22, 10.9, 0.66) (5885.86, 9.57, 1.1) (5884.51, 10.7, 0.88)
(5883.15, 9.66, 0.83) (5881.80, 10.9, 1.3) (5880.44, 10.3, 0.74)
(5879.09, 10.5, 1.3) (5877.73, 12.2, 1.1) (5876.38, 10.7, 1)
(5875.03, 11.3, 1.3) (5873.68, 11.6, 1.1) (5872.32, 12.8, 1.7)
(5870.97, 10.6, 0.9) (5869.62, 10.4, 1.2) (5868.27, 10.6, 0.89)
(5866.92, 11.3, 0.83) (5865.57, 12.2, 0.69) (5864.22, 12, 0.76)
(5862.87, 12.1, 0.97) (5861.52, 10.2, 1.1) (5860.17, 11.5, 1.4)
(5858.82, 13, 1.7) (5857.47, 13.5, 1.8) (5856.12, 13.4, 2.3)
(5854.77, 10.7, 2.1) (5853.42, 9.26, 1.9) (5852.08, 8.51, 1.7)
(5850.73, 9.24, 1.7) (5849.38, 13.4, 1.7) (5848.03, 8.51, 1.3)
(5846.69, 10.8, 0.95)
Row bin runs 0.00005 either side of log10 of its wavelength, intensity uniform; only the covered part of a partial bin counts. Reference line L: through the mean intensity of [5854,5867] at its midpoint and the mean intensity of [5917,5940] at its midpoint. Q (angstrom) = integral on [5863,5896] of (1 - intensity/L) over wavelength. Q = 3.4 angstrom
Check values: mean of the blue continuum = 12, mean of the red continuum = 11.4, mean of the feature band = 10.6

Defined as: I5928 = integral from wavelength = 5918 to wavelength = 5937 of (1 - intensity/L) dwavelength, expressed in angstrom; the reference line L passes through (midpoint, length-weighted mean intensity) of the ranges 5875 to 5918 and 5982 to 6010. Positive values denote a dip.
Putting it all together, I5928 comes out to -0.9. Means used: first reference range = 10.3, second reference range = 11.5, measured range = 11.2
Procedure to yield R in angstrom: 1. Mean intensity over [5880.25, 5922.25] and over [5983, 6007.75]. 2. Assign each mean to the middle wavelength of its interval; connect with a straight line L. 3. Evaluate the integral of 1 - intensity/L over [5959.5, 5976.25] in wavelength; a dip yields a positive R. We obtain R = -0.5 angstrom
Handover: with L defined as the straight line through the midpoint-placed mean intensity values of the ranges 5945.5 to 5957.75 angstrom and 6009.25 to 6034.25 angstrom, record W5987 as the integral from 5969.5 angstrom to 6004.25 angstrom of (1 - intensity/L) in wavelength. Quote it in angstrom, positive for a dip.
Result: -1.39 angstrom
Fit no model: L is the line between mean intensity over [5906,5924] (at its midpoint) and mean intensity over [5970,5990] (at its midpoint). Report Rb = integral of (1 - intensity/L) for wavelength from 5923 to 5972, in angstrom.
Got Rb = 1.0 angstrom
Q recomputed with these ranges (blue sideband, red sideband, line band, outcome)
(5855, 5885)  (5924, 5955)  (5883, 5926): 3.6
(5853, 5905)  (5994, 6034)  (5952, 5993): -1.1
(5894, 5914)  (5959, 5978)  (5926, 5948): -0.6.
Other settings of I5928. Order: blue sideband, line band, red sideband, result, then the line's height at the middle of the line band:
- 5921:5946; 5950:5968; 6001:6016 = 0.33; 11.3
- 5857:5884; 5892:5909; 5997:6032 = 1.93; 11.4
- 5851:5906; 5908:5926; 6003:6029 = -0.47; 10.8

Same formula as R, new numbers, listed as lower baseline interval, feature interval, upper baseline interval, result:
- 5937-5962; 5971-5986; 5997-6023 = -0.5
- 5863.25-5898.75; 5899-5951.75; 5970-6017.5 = -0.5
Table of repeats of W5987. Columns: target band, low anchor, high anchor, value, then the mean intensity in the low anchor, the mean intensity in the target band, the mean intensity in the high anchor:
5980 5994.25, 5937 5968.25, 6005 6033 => -0.4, 11.1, 11.5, 11.4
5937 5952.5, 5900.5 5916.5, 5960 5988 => -0.2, 10.7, 11.2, 11.5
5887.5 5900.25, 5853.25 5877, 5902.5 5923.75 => 2.0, 11.6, 9.4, 11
